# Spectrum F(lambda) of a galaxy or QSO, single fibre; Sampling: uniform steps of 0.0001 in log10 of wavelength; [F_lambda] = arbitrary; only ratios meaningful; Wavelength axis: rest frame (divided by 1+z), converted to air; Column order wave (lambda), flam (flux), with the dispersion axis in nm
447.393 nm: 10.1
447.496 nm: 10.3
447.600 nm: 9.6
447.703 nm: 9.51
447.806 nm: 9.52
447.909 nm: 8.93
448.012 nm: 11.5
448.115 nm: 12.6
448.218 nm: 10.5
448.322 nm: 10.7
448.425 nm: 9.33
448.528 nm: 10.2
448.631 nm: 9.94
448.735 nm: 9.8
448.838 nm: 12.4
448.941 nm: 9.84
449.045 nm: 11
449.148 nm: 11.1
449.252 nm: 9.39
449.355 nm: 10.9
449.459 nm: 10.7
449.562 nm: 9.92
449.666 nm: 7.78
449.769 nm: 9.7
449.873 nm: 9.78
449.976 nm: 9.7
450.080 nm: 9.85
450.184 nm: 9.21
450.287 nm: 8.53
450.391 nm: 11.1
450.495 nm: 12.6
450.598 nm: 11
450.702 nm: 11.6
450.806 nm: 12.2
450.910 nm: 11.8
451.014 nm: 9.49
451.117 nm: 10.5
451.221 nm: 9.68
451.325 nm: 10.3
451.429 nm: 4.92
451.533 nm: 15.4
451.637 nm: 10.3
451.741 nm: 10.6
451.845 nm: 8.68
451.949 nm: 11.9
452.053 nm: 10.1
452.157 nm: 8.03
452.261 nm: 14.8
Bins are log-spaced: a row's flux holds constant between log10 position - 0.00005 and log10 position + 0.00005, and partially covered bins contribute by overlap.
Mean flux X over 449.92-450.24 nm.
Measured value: 9.59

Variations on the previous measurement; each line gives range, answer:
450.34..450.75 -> 11.6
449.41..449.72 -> 9.48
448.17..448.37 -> 10.6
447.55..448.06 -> 9.81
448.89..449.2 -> 10.6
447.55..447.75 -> 9.56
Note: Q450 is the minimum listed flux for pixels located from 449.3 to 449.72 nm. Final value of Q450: 7.78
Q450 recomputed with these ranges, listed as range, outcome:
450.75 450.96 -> 11.8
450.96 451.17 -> 9.49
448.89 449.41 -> 9.39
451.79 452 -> 8.68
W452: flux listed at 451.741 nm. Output 10.6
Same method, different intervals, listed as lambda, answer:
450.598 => 11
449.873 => 9.78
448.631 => 9.94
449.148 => 11.1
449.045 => 11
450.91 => 11.8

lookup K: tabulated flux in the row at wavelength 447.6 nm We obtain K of 9.6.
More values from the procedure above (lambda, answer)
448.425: 9.33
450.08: 9.85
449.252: 9.39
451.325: 10.3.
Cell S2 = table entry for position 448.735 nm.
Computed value 9.8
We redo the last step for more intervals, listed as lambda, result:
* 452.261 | 14.8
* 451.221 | 9.68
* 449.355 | 10.9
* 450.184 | 9.21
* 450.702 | 11.6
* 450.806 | 12.2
